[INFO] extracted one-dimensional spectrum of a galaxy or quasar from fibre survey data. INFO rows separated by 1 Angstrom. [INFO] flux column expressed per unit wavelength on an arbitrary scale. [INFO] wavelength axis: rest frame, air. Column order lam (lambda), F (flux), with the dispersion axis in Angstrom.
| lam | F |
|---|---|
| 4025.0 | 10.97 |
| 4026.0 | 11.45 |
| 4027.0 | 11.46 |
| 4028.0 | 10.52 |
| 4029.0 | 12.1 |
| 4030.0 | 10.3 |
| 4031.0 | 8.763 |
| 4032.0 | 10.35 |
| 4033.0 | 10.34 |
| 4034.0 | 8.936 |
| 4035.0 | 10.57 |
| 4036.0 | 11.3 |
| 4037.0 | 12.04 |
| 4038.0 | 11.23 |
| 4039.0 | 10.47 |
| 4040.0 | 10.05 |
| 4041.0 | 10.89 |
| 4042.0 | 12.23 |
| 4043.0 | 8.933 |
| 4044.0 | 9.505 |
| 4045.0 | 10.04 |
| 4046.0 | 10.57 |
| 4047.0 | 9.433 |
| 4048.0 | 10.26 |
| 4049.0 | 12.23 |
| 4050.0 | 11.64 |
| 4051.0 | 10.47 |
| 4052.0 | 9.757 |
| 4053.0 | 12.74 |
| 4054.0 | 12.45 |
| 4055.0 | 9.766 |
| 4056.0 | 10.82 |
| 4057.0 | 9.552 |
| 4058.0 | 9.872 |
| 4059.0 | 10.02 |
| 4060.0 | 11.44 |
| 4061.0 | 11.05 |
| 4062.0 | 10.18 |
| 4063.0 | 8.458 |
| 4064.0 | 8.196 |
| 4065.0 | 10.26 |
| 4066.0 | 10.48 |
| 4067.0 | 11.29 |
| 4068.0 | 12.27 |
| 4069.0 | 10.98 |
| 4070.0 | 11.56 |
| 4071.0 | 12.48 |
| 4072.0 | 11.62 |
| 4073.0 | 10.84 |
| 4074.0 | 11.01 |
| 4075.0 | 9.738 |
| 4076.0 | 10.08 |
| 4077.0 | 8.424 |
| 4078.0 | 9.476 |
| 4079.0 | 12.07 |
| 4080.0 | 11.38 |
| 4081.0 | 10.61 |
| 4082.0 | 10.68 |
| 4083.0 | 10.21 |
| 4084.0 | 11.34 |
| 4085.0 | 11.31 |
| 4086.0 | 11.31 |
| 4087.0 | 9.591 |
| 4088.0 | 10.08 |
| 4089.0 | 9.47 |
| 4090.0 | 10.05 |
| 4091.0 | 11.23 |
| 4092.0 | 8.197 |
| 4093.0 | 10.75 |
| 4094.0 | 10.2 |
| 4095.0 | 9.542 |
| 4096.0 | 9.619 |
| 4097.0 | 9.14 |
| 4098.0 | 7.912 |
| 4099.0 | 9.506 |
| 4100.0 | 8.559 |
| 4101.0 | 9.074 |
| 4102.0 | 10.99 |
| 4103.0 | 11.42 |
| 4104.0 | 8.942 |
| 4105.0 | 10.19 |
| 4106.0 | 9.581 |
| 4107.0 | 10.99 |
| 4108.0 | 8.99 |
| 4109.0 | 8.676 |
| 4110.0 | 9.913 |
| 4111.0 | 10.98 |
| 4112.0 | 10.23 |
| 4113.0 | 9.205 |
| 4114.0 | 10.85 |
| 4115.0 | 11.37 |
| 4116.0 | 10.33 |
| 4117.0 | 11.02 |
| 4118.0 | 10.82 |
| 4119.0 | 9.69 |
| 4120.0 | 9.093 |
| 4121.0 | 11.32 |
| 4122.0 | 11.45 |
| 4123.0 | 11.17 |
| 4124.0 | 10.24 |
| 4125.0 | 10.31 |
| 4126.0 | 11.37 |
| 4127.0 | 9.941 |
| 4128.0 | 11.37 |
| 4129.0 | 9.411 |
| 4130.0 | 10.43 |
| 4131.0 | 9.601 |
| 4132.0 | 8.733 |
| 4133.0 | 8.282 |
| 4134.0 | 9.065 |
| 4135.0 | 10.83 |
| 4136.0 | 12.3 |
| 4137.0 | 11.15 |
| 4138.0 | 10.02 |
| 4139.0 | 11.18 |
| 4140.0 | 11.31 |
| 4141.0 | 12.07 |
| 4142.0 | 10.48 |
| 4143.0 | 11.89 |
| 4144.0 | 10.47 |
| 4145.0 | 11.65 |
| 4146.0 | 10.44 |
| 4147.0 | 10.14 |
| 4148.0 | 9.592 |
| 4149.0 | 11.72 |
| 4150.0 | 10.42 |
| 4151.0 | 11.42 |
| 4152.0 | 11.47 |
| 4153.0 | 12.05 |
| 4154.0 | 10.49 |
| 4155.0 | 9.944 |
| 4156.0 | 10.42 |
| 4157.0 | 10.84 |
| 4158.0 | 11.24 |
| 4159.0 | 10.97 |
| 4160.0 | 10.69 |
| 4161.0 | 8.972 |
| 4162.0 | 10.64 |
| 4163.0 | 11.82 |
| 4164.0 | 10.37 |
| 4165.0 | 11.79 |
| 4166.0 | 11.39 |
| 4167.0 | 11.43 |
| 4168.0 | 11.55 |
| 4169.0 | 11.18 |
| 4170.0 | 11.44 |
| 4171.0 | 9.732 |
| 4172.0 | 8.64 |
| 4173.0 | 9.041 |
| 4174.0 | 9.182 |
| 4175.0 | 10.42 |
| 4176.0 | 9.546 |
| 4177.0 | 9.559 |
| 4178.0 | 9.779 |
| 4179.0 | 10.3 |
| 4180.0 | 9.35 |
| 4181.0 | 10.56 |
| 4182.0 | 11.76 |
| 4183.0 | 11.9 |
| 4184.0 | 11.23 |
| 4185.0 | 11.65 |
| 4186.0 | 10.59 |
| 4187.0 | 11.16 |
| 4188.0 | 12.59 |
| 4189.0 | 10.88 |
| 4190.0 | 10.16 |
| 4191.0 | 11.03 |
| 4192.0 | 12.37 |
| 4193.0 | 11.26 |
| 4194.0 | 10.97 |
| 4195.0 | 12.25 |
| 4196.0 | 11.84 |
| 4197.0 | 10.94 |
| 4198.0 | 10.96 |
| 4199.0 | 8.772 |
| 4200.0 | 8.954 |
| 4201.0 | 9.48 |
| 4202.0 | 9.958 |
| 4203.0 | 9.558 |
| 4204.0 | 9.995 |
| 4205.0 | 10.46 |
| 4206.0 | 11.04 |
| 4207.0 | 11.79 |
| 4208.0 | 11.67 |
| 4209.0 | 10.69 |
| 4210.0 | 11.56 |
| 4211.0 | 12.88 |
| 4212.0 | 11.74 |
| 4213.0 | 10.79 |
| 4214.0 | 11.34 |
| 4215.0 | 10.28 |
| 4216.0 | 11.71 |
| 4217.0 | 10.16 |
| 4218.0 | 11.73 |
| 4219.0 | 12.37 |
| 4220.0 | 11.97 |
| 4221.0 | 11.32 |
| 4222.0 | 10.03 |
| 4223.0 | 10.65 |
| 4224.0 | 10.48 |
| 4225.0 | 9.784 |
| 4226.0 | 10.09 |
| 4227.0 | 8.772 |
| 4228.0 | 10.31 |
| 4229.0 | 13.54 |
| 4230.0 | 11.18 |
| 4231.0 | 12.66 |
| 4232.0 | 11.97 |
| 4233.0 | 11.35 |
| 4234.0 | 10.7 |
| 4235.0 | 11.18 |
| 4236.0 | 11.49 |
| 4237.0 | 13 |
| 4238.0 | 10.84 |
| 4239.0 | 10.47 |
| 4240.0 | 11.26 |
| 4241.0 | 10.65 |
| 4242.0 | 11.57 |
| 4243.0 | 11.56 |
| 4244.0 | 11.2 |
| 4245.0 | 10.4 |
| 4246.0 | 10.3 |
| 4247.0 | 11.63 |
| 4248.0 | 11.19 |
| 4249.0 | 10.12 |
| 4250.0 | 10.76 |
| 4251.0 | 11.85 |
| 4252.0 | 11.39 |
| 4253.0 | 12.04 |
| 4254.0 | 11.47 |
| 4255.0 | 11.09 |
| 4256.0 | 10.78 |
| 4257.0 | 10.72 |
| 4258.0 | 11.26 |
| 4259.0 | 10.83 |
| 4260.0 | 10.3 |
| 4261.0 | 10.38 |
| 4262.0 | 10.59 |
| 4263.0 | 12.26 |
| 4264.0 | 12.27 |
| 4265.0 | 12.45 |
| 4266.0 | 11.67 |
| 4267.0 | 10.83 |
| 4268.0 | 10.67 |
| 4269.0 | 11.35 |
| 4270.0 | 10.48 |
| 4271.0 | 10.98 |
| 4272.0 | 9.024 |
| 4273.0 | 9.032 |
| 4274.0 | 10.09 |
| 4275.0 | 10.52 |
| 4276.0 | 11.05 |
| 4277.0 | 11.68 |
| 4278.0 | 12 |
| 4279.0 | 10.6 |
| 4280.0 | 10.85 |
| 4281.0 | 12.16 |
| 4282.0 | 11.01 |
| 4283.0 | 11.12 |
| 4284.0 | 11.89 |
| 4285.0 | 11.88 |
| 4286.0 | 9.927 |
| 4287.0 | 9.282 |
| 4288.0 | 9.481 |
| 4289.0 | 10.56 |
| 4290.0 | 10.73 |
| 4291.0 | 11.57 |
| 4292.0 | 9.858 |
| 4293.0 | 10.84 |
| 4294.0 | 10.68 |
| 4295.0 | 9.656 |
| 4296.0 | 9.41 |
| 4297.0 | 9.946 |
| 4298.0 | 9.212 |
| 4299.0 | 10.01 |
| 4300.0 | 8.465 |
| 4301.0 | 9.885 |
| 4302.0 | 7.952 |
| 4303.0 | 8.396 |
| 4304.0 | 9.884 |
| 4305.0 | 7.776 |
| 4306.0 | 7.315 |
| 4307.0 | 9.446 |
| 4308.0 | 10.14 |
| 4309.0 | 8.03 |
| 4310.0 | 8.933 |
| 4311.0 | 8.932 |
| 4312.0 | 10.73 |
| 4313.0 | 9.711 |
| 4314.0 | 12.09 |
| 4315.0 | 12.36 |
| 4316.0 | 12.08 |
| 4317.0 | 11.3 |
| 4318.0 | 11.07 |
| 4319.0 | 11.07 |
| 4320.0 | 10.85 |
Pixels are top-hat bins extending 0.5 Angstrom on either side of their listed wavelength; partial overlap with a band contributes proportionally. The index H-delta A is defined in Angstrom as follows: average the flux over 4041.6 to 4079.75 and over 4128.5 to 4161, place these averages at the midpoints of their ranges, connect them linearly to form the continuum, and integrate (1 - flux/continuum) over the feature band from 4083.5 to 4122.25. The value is 2.0 Angstrom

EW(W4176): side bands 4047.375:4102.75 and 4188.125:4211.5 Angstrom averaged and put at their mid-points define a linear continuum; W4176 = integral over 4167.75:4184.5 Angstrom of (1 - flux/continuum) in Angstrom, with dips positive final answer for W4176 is 0.8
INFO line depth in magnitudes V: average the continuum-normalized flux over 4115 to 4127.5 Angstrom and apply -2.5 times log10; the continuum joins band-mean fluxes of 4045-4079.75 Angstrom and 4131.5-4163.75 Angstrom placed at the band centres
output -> 0.01 mag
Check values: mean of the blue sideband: 10.6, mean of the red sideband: 10.7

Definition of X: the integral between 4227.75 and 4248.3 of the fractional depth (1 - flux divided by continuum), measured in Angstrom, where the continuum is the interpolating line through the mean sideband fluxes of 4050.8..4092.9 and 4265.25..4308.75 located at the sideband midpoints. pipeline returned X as -2.2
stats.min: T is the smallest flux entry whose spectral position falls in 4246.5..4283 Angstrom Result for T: 9.024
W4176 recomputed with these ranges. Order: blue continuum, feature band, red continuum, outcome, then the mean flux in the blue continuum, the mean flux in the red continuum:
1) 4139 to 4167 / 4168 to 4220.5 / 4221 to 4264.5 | 0.96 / 10.9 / 11.1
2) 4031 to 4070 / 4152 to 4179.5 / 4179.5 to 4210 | 0.74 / 10.5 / 10.9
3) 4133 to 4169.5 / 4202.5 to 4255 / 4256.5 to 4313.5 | -2.93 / 10.9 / 10.3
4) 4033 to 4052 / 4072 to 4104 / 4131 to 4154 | 1.54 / 10.6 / 10.7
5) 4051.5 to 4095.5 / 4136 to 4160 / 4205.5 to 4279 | -0.39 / 10.5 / 11.1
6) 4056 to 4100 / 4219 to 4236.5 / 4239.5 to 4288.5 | -0.36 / 10.3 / 11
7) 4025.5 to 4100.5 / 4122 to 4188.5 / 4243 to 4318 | -1.06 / 10.4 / 10.5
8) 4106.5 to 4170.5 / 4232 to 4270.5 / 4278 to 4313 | -4.00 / 10.6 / 9.93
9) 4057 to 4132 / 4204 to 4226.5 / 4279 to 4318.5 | -2.00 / 10.3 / 10.1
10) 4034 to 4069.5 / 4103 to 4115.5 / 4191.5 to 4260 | 0.80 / 10.6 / 11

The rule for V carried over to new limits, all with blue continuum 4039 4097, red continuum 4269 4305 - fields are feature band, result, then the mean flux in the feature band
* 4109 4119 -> 0.01 mag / 10.4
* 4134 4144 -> -0.07 mag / 11.1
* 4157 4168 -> -0.06 mag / 11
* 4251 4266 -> -0.10 mag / 11.3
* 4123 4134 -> 0.05 mag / 9.98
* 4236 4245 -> -0.10 mag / 11.3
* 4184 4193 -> -0.09 mag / 11.3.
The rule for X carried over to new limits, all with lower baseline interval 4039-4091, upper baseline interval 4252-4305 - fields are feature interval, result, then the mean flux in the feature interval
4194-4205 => 0.3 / 10.3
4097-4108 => 1.0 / 9.66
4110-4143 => 0.2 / 10.5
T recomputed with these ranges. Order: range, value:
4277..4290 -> 9.282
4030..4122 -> 7.912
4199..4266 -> 8.772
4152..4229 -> 8.64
